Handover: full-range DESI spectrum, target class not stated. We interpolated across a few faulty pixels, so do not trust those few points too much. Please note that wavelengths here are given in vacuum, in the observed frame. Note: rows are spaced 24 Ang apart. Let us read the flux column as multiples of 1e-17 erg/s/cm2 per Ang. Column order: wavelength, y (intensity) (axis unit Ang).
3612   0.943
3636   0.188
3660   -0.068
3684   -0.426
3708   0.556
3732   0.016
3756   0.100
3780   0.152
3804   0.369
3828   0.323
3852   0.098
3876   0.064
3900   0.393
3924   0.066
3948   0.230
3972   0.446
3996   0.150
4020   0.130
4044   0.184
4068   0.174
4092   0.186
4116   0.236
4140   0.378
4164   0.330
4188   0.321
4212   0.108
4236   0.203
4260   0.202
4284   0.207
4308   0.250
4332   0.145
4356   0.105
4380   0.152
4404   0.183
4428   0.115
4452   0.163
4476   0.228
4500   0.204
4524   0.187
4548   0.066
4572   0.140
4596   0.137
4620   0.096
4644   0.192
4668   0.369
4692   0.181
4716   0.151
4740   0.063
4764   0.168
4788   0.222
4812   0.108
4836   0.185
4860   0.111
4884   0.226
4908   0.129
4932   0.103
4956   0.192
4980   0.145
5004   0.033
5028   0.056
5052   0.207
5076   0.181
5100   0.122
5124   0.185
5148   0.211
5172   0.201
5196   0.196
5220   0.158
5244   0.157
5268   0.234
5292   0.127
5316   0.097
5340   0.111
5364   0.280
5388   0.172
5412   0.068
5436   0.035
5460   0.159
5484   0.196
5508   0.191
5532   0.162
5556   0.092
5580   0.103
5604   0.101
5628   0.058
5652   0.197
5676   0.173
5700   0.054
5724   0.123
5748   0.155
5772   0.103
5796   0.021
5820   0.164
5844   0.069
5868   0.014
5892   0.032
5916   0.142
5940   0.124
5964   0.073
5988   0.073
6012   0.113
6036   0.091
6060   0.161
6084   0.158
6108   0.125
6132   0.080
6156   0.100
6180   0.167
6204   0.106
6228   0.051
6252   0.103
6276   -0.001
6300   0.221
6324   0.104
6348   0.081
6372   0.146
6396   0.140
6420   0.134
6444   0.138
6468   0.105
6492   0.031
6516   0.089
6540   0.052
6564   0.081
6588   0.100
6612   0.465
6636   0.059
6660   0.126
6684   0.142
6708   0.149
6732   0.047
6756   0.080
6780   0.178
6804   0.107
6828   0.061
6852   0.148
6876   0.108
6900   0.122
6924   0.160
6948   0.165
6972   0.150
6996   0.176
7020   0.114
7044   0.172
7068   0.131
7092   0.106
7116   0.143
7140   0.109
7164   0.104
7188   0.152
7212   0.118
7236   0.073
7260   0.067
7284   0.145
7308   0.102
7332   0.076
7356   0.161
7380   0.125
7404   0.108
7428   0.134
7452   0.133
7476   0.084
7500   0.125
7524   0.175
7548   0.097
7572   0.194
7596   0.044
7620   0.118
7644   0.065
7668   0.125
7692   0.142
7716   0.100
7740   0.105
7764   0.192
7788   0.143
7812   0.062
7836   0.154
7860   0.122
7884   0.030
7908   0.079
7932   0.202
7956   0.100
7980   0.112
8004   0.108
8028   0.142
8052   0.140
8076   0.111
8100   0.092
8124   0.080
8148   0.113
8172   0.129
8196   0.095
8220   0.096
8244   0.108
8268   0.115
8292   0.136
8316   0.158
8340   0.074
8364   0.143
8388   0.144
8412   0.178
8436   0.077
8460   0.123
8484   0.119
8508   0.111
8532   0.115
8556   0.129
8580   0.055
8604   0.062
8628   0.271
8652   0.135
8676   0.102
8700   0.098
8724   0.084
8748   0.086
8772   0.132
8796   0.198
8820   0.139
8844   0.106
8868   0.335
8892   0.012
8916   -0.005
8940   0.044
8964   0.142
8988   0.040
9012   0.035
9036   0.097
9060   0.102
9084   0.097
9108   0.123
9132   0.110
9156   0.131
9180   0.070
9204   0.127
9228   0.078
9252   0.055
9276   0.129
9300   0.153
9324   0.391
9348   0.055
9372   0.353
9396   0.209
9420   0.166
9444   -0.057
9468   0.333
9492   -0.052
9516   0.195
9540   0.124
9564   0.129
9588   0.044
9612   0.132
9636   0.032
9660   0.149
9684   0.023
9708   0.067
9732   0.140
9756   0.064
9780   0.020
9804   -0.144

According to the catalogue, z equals 0.77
